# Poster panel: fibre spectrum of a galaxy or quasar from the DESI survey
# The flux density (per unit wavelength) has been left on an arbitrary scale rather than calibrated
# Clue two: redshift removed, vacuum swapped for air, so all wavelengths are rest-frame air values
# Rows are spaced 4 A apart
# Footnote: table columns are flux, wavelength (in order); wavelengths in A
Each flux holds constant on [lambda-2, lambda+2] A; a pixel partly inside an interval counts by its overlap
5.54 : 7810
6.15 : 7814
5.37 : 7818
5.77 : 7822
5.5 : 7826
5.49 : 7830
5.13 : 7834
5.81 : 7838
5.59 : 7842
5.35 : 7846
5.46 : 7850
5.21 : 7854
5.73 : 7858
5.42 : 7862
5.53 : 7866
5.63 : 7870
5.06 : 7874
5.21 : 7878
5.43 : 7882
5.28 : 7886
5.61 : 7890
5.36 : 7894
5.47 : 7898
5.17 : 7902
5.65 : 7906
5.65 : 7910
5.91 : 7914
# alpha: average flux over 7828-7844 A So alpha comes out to 5.5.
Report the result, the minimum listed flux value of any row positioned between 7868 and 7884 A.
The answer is 5.06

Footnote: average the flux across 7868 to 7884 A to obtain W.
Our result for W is 5.33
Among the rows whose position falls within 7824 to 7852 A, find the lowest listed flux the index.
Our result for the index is 5.13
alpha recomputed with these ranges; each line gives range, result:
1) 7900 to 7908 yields 5.41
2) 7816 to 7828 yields 5.55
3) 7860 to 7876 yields 5.41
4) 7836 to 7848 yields 5.58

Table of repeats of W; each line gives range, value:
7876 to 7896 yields 5.38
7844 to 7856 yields 5.34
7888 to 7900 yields 5.48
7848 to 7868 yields 5.47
